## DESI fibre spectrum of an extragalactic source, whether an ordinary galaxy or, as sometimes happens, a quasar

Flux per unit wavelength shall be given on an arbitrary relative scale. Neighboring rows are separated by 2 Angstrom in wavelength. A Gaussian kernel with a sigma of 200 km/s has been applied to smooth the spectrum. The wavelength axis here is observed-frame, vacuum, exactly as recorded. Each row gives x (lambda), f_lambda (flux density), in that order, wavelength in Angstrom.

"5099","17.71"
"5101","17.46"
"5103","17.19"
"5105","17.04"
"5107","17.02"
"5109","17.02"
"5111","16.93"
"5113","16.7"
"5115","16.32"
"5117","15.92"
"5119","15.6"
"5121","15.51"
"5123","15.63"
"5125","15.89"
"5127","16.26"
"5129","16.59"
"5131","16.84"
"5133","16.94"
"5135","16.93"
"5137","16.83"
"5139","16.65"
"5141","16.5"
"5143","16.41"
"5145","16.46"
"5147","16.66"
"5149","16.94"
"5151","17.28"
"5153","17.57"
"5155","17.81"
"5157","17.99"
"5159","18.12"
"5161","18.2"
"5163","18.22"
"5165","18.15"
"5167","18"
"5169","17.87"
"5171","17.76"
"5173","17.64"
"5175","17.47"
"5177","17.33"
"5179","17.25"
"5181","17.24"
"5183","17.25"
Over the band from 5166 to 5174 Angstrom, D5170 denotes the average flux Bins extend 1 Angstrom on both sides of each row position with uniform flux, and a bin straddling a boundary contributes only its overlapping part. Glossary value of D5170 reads 17.8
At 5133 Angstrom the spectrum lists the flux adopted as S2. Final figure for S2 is 16.94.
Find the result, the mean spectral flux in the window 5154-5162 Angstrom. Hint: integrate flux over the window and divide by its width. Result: 18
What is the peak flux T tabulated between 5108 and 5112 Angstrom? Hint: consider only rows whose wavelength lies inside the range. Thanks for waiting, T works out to 17.02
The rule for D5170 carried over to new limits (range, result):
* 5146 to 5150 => 16.8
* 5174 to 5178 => 17.4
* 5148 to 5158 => 17.5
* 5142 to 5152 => 16.8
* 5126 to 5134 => 16.7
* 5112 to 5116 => 16.5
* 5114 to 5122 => 15.8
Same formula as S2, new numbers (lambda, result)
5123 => 15.63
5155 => 17.81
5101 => 17.46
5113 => 16.7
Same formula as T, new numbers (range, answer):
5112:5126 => 16.7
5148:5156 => 17.81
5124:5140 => 16.94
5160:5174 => 18.22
